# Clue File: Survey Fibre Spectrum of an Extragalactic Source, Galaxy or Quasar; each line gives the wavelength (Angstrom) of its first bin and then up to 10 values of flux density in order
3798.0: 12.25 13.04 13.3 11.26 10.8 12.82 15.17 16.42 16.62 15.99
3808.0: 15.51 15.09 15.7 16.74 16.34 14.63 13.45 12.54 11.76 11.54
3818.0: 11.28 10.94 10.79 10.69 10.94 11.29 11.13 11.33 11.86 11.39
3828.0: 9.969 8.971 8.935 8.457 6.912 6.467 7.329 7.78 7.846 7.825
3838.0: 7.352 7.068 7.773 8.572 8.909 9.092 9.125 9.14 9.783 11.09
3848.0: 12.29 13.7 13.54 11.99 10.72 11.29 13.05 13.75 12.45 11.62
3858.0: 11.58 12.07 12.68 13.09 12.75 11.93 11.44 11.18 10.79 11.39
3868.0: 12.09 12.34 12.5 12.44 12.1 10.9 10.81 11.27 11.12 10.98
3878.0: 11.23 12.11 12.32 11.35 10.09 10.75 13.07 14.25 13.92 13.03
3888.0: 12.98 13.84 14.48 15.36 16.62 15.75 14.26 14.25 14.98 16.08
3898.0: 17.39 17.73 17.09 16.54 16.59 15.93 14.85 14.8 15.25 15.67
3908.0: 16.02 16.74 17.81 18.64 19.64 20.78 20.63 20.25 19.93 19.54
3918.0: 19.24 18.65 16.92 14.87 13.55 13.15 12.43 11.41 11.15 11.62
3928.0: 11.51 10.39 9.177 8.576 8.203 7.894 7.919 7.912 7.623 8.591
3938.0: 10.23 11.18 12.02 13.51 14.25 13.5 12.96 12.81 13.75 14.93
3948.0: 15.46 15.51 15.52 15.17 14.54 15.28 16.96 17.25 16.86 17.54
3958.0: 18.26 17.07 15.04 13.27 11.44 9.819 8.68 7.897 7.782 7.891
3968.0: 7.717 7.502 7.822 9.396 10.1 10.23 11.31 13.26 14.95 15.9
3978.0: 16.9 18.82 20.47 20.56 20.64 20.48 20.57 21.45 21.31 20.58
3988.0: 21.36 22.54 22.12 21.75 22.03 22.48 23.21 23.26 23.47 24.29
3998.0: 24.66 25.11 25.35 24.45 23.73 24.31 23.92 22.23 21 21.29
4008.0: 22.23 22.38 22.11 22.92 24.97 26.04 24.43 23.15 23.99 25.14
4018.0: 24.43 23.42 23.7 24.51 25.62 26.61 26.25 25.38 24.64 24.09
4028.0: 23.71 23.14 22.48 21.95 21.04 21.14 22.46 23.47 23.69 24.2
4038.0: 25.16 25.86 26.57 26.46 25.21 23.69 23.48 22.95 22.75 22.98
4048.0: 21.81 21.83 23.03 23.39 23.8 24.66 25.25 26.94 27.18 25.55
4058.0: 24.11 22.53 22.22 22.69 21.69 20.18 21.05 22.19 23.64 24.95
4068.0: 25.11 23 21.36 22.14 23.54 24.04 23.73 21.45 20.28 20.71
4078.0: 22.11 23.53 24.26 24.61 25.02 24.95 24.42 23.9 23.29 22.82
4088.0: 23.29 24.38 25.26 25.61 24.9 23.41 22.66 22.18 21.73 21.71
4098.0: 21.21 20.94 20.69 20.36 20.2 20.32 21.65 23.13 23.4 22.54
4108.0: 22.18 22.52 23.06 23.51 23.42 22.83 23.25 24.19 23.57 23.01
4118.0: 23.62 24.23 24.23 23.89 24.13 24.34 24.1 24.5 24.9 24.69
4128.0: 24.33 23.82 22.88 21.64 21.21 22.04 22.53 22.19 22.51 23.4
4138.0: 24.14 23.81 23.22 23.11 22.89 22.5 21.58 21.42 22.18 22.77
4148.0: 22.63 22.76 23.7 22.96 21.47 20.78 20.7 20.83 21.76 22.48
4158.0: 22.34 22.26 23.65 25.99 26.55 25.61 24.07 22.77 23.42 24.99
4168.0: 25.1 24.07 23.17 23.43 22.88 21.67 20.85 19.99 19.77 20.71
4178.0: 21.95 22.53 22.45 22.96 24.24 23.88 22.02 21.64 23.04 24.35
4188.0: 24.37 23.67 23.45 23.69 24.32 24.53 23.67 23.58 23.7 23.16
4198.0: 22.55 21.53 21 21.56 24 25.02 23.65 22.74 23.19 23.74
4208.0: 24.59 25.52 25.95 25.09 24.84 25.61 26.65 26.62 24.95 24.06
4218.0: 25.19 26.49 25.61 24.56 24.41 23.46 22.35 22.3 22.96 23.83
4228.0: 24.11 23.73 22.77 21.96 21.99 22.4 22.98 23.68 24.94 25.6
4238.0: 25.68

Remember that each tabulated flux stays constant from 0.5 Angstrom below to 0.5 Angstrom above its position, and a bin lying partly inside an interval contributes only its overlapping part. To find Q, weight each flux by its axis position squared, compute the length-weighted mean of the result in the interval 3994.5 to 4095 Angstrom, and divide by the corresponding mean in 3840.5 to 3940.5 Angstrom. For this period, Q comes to 1.9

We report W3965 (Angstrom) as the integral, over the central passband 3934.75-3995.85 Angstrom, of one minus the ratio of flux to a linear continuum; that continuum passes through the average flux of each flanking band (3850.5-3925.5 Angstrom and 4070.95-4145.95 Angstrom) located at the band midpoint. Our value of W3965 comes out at 7.9 Angstrom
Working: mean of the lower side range 14.2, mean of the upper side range 23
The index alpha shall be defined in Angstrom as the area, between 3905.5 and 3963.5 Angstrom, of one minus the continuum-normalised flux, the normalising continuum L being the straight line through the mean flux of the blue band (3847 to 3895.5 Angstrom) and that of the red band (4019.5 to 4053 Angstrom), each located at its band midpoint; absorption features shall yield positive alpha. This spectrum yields 8.5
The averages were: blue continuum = 12.5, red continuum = 23.9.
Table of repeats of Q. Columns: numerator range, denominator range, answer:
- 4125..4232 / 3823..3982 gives 2.08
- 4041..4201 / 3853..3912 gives 1.91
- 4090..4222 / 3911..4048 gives 1.38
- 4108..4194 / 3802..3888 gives 2.33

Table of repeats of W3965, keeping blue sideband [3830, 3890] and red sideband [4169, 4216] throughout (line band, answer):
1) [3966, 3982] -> 2.5 Angstrom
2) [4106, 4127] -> -3.1 Angstrom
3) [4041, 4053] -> -3.6 Angstrom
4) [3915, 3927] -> -2.1 Angstrom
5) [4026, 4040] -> -4.8 Angstrom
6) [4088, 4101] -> -2.0 Angstrom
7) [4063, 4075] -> -2.7 Angstrom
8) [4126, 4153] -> -1.8 Angstrom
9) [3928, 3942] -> 4.1 Angstrom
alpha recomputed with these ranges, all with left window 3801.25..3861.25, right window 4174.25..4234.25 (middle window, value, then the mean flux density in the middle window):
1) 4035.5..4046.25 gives -3.8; 24.6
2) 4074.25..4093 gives -3.8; 23.6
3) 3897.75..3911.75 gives -2.8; 16.5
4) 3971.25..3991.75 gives -2.4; 18.2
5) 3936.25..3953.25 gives 2.0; 13.4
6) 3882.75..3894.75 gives -0.7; 14.1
